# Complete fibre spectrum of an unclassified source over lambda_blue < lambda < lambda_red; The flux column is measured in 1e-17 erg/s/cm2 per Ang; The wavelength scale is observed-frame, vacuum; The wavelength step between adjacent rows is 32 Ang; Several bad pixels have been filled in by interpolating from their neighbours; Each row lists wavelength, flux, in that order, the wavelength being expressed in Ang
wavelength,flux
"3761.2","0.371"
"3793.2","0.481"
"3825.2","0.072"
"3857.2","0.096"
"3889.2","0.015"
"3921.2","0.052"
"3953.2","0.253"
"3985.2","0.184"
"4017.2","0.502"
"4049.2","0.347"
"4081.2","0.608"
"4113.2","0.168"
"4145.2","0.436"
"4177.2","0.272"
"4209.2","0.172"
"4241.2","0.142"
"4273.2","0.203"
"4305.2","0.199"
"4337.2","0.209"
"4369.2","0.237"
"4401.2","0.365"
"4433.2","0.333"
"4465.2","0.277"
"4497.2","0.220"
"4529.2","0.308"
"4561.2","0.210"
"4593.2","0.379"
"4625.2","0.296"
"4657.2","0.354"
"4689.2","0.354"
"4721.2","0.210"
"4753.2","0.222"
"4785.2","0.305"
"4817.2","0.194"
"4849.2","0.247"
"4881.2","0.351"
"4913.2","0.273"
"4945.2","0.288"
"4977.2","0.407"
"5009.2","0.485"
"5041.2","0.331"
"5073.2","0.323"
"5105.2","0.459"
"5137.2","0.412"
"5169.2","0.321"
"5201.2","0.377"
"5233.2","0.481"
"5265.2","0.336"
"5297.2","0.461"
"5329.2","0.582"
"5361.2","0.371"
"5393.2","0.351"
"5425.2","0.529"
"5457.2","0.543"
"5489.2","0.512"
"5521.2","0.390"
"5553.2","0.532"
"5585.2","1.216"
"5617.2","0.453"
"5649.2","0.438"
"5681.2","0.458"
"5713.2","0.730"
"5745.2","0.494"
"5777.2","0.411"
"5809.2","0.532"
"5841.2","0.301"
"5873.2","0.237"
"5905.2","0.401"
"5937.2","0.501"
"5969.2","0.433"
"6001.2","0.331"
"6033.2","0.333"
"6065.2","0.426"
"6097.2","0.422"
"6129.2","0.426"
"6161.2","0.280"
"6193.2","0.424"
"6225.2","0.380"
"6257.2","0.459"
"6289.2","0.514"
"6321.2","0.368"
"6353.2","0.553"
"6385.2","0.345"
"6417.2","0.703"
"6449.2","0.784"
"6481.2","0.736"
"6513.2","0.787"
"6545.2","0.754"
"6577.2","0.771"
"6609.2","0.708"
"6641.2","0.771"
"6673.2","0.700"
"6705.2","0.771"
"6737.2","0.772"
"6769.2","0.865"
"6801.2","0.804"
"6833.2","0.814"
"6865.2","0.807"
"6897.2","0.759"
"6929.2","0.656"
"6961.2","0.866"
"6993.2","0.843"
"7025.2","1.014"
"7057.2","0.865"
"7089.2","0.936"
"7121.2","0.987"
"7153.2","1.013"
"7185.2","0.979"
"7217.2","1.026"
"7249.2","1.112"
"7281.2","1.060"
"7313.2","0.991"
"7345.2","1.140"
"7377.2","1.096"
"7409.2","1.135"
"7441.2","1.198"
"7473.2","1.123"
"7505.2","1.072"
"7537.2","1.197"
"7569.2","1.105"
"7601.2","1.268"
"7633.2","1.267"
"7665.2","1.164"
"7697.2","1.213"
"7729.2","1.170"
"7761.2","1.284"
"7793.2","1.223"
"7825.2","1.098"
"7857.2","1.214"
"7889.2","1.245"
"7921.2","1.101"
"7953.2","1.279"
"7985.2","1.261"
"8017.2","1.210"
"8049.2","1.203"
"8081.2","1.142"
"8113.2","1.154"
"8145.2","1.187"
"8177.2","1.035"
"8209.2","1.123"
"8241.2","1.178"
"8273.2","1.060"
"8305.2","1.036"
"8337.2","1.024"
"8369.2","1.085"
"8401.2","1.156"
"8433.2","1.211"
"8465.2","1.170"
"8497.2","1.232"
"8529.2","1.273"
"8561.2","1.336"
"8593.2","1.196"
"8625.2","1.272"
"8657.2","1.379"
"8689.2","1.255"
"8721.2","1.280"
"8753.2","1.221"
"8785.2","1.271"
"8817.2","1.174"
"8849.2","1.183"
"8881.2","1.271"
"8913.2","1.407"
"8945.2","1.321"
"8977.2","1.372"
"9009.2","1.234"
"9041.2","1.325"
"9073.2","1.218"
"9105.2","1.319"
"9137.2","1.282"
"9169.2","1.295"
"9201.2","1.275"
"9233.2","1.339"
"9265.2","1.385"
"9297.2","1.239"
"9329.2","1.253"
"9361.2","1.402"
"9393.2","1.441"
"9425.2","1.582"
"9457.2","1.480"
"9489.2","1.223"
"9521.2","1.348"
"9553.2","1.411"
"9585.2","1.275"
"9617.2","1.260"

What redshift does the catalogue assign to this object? 0.609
